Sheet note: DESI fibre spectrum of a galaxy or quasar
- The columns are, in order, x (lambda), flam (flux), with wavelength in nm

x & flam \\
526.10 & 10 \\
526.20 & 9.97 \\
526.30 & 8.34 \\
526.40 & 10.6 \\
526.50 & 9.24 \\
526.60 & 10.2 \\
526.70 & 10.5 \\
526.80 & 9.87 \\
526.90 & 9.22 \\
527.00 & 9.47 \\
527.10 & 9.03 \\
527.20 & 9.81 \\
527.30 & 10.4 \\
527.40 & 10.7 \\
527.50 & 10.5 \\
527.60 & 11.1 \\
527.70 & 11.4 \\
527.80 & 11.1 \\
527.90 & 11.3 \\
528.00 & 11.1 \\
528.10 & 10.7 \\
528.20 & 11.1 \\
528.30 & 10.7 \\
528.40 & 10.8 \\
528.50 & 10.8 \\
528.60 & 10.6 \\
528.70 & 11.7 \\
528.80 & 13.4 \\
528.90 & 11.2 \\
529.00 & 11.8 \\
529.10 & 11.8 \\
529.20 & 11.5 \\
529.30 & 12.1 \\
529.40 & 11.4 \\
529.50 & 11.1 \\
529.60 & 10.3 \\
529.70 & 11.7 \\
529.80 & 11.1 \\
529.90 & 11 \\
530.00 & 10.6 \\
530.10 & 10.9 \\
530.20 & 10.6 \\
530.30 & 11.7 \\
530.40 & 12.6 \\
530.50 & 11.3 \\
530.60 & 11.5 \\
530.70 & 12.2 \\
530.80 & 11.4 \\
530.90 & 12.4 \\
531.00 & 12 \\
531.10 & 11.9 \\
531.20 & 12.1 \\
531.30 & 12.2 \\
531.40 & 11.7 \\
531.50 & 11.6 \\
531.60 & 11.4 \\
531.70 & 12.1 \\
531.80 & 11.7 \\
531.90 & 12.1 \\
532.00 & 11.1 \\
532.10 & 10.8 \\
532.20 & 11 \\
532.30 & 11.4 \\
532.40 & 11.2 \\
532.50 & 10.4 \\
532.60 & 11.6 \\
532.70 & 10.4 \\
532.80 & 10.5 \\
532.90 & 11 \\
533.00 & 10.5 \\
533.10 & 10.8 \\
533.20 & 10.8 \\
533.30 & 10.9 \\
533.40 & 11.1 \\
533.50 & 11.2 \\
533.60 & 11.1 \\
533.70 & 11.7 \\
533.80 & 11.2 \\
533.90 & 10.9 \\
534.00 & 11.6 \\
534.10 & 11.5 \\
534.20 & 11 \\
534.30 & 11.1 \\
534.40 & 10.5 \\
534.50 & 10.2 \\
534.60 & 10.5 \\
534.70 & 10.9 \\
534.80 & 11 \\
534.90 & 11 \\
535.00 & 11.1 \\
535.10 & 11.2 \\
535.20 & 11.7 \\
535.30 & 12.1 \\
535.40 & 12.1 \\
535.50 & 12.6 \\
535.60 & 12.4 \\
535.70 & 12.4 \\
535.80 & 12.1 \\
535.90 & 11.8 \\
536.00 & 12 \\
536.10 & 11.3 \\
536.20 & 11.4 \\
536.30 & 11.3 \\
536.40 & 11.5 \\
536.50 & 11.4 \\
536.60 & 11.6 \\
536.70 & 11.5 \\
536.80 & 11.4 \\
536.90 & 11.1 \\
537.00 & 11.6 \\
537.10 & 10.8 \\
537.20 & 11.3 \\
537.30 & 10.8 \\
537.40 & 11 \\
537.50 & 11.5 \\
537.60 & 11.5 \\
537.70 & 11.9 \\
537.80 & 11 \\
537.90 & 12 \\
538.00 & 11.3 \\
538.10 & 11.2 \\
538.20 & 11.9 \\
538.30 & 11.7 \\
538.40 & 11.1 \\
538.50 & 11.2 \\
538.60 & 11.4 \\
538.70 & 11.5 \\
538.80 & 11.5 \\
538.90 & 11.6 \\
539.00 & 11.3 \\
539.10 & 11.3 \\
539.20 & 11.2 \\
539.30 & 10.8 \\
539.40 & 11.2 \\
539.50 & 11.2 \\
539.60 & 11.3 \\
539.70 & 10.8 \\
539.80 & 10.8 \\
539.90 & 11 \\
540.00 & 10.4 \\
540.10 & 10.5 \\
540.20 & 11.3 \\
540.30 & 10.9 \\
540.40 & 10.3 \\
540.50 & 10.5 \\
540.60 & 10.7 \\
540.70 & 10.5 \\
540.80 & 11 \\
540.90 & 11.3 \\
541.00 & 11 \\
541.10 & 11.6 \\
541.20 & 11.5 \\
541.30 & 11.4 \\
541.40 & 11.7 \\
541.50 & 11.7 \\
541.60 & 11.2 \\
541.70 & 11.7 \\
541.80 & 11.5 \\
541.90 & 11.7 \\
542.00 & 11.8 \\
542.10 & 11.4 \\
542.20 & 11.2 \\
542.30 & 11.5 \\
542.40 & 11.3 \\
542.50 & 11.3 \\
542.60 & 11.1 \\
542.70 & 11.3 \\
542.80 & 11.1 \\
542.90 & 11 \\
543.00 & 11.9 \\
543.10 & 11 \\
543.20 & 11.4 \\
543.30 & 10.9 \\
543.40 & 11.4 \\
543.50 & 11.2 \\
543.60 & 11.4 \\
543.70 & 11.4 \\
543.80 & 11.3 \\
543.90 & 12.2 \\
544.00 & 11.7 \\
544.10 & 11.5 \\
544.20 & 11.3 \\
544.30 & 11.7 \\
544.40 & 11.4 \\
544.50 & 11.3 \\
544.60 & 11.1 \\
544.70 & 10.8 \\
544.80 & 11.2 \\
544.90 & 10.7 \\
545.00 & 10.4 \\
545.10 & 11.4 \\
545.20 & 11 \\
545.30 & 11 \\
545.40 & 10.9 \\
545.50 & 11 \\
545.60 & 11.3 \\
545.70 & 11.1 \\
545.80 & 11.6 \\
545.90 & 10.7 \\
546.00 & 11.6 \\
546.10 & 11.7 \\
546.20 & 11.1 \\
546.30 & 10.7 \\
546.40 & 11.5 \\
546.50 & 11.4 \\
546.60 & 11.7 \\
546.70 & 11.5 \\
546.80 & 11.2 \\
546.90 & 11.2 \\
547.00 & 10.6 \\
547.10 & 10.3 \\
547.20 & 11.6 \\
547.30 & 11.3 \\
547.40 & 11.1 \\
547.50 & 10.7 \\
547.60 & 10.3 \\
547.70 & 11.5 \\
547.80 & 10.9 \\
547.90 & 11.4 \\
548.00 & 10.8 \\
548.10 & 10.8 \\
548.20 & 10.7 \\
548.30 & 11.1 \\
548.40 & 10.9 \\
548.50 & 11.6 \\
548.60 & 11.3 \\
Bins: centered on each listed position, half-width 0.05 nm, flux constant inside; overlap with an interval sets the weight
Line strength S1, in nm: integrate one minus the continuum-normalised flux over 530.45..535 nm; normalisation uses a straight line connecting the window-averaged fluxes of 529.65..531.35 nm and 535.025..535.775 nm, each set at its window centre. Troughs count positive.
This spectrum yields 0.21 nm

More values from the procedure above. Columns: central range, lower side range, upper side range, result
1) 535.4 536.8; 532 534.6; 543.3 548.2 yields -0.098 nm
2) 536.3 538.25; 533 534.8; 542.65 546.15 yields -0.055 nm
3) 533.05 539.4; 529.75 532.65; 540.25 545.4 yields 0.021 nm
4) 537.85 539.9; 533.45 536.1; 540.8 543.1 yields 0.018 nm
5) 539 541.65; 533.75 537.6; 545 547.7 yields 0.052 nm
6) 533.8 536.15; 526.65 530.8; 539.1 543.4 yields -0.071 nm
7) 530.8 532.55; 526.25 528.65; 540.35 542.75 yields -0.158 nm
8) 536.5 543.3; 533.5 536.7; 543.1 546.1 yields 0.048 nm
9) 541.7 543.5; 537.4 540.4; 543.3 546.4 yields -0.018 nm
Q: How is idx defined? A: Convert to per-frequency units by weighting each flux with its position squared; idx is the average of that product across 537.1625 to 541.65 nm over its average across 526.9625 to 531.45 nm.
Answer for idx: 1.03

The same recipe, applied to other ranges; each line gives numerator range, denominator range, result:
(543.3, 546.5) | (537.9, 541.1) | 1.03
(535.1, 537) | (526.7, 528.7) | 1.15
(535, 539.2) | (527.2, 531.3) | 1.05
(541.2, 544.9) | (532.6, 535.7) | 1.05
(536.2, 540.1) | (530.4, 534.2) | 1.01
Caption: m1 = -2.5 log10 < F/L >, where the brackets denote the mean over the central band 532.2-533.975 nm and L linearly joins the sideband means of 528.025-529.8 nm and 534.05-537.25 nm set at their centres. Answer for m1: 0.038 mag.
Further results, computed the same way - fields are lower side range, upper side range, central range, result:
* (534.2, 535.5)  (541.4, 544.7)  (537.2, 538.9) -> -0.014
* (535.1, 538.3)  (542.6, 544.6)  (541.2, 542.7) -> -0.003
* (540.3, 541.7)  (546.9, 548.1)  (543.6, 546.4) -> -0.021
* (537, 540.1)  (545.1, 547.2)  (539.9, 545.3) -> -0.002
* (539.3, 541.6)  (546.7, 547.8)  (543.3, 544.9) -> -0.033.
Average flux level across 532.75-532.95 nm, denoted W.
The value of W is 10.7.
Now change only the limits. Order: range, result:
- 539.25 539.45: 11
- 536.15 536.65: 11.4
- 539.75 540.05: 10.7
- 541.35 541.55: 11.7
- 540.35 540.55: 10.4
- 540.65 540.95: 10.9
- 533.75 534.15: 11.3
